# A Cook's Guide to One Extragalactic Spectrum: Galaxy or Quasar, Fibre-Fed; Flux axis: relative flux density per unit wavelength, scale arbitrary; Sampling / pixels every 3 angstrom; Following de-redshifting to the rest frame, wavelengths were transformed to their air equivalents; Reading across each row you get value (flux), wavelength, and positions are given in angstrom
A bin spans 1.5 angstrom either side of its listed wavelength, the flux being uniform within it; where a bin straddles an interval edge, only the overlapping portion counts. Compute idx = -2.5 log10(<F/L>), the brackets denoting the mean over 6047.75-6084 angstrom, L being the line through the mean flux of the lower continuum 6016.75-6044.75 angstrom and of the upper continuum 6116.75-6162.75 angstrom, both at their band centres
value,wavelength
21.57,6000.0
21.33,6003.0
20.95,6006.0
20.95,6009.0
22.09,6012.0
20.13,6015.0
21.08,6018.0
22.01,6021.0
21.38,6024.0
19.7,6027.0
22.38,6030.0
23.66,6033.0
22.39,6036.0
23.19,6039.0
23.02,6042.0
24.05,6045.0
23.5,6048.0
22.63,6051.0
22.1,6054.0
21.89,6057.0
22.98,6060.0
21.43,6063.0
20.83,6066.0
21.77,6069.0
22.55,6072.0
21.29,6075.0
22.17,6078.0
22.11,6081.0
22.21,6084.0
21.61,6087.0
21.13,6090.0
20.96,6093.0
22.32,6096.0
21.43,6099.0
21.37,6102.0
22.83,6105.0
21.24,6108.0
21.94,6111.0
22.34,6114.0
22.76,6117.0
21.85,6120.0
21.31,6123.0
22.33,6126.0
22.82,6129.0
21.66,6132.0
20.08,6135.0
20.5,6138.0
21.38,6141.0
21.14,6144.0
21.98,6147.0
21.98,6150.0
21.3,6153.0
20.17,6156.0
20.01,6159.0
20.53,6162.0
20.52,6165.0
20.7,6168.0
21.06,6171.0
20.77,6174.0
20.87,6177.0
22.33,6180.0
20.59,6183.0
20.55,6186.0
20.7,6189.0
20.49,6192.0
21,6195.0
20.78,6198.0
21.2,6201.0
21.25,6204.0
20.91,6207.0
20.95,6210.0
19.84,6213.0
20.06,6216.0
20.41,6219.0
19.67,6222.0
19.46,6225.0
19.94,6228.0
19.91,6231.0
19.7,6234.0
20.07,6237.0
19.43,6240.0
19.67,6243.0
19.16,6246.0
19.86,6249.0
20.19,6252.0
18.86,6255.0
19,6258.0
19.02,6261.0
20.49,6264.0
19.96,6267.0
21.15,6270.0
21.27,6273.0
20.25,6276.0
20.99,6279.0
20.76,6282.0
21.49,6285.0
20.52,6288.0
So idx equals -0.01 mag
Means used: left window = 22.2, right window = 21.3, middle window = 22.1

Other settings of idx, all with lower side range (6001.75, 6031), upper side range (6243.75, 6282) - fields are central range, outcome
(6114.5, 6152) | -0.05 mag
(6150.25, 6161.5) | -0.01 mag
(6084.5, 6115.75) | -0.05 mag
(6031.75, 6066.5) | -0.08 mag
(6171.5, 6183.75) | -0.04 mag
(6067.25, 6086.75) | -0.05 mag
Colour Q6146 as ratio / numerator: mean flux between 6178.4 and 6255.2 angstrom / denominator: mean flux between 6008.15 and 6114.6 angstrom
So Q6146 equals 0.9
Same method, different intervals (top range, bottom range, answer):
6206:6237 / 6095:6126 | 0.91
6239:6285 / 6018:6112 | 0.91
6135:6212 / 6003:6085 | 0.95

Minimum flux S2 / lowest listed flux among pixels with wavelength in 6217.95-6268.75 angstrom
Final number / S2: 18.86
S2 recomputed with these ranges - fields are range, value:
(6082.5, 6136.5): 20.08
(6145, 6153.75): 21.3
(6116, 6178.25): 20.01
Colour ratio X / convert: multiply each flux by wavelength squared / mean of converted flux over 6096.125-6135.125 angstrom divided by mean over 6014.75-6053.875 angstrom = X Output 1.01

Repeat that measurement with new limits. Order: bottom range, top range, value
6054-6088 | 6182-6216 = 0.99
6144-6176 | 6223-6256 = 0.97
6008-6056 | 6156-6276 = 0.97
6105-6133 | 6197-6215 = 0.97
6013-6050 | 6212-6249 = 0.95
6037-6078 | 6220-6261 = 0.93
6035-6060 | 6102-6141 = 0.98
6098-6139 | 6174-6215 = 0.98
